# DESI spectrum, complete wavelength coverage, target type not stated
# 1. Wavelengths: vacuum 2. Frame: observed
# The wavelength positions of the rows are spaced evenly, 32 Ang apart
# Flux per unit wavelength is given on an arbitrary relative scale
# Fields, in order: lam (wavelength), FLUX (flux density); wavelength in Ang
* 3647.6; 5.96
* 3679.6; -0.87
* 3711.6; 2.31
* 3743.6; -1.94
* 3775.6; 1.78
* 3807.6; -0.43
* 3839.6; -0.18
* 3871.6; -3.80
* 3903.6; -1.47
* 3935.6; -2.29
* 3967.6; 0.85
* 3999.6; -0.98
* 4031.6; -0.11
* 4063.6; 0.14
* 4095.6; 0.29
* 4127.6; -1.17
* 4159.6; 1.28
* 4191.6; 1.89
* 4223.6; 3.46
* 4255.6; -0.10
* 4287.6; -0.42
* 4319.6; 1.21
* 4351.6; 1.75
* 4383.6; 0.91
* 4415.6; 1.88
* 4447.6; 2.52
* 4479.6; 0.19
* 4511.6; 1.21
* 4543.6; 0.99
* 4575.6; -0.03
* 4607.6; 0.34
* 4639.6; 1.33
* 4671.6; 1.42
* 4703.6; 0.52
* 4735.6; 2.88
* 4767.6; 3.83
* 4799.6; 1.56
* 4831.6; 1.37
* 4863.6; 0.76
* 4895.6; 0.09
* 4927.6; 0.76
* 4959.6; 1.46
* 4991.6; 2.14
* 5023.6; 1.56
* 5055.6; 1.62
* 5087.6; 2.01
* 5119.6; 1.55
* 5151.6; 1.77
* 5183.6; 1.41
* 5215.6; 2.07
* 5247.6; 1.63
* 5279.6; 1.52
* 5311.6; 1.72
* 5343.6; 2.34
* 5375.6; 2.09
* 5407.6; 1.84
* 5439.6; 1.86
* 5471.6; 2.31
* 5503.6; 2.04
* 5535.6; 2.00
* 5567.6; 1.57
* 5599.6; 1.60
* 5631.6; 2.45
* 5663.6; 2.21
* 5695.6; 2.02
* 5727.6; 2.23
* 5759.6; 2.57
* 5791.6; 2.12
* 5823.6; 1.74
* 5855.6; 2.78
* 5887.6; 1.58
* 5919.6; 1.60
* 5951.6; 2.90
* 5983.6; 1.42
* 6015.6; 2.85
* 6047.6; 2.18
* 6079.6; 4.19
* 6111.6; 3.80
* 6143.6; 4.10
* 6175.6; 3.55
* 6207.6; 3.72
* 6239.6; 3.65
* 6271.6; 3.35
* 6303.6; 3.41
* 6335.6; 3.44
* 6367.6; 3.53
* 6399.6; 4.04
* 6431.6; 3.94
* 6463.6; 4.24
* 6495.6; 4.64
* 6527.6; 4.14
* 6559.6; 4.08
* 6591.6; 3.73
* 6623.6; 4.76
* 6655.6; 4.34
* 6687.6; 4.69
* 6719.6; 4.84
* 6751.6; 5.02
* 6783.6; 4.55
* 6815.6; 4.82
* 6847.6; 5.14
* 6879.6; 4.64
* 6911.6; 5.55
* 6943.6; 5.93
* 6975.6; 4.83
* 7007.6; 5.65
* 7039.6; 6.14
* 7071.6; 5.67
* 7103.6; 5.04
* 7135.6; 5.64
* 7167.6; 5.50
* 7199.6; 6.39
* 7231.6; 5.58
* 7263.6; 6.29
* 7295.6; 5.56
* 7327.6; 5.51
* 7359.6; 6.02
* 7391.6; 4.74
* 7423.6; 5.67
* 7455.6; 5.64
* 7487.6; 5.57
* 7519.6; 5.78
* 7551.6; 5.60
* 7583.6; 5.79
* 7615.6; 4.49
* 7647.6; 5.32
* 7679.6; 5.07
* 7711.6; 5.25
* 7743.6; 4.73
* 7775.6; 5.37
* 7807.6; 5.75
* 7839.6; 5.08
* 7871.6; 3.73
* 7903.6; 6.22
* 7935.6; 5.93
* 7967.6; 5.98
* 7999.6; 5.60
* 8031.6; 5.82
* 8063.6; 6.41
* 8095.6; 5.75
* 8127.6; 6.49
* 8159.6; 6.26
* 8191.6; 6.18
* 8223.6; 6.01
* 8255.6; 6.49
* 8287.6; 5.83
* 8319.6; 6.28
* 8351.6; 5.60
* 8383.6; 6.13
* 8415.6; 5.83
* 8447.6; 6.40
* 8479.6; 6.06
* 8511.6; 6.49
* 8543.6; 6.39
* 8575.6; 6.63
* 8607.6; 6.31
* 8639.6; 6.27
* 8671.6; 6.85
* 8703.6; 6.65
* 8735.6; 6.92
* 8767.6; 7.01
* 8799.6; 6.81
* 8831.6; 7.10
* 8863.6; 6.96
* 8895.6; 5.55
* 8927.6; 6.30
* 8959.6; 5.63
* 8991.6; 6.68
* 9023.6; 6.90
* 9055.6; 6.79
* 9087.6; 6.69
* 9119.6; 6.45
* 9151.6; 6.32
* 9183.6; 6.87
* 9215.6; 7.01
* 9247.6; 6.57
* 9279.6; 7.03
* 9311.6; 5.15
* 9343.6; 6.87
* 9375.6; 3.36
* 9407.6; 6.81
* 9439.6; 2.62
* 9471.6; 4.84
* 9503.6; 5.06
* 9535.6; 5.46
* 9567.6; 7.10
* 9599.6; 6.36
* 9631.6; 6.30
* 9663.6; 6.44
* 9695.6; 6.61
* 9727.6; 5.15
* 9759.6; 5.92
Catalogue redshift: 0.52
